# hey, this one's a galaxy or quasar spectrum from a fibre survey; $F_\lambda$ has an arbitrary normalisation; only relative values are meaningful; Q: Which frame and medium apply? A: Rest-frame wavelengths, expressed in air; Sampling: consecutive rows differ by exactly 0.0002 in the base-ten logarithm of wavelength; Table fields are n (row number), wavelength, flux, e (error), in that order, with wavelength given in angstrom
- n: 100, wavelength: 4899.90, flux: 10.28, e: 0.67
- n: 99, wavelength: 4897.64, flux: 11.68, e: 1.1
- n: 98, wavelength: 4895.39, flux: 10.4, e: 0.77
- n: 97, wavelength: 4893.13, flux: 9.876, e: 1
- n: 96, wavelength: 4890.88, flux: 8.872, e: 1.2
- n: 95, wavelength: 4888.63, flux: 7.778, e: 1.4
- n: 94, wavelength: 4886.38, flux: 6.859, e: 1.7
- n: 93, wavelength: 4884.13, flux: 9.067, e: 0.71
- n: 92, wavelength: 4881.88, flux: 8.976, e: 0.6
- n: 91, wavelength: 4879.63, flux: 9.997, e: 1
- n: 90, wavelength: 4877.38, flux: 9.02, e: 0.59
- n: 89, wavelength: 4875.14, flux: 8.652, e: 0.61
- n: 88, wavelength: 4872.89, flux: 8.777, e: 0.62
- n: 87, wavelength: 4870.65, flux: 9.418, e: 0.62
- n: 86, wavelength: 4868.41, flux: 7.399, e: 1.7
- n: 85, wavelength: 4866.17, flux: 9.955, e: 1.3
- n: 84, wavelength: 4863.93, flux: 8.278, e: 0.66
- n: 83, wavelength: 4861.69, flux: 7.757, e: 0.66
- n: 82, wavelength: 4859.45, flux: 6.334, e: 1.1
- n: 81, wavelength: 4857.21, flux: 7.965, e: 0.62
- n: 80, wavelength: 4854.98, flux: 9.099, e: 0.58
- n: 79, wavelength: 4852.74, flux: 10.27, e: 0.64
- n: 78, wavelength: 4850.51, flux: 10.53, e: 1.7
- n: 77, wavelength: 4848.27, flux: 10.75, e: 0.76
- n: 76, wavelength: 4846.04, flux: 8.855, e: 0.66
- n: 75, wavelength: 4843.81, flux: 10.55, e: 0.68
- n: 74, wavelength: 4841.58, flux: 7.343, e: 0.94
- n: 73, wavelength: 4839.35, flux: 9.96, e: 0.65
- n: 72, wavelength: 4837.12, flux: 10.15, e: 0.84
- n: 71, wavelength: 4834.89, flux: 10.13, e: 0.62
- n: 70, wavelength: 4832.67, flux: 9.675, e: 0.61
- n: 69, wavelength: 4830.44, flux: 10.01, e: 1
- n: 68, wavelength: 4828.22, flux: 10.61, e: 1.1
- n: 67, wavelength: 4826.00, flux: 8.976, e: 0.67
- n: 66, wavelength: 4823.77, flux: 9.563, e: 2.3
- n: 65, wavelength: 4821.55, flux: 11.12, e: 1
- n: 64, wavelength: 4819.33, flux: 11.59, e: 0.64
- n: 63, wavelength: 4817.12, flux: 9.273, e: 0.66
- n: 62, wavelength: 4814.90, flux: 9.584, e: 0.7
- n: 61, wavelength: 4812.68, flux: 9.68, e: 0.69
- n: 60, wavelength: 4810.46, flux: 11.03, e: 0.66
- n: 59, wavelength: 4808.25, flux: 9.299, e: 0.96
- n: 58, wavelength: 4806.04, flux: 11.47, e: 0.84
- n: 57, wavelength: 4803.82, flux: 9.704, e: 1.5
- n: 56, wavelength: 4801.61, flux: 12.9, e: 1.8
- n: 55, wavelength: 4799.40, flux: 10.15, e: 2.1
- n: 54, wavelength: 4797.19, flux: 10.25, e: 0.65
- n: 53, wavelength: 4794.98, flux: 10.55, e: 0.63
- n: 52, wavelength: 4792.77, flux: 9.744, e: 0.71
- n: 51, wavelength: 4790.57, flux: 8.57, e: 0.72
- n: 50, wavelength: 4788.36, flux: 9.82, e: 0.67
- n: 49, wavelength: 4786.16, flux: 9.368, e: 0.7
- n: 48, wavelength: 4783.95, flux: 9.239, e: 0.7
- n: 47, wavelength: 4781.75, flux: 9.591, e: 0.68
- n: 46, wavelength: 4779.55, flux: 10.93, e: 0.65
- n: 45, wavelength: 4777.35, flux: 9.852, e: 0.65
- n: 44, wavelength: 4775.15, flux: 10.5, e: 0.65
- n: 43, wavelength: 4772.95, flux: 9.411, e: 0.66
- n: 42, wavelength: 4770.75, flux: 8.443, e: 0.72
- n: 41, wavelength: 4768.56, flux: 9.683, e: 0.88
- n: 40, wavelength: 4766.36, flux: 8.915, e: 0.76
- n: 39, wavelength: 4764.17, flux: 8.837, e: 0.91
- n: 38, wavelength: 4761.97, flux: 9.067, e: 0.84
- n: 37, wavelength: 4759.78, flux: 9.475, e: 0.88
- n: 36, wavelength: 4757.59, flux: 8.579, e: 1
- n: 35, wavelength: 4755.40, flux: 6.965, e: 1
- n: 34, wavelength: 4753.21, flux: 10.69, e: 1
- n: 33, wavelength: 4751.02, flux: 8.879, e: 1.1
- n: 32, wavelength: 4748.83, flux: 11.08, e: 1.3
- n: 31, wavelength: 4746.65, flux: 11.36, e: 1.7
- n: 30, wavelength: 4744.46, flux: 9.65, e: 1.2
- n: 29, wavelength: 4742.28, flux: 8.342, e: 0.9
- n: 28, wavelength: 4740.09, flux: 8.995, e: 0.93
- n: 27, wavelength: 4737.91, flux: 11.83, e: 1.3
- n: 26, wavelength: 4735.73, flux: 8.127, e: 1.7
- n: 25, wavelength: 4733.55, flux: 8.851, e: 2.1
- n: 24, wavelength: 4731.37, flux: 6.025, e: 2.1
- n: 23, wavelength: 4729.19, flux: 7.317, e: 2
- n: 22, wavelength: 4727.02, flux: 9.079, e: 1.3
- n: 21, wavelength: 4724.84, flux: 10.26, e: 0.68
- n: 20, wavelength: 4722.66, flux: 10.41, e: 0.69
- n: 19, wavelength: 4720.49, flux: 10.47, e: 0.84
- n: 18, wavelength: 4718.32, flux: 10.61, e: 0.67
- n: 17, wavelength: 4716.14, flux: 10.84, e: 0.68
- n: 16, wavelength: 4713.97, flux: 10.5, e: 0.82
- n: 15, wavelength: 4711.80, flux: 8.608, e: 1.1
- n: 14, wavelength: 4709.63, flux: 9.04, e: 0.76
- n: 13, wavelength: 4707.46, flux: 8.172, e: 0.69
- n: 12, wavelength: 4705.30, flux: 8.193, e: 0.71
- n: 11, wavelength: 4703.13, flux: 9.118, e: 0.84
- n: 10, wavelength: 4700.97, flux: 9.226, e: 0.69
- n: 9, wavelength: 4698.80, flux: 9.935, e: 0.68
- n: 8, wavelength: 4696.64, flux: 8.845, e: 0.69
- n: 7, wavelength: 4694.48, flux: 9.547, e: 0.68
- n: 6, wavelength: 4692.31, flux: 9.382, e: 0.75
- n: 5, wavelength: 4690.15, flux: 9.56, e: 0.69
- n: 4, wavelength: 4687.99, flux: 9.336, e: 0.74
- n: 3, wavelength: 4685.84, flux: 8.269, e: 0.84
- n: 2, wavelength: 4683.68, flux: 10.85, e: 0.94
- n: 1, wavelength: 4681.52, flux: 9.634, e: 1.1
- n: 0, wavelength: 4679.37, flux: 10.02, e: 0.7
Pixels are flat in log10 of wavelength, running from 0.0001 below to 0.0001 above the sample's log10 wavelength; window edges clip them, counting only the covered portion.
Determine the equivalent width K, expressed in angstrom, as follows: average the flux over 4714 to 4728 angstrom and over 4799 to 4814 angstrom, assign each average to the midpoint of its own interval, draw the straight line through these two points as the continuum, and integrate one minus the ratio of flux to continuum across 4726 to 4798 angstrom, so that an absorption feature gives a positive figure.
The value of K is 7.70 angstrom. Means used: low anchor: 10.3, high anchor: 10.6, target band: 9.33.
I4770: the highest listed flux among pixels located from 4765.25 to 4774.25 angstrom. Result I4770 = 9.683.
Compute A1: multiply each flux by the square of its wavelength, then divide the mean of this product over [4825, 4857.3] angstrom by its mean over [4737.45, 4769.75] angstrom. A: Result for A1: 1.07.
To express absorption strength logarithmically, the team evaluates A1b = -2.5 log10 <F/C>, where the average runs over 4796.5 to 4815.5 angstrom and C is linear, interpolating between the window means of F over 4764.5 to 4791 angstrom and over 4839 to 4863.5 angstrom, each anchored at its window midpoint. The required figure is -0.13 mag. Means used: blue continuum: 9.53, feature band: 10.5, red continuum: 8.99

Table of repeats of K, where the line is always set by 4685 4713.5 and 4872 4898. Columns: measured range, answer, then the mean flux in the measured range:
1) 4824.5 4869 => -0.82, 9.25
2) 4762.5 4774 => 0.02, 9.05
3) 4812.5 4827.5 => -1.53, 10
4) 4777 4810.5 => -3.91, 10.1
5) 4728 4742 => 0.84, 8.52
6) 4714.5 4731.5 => -1.01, 9.6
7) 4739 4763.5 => -0.79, 9.36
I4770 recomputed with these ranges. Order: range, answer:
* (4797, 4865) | 12.9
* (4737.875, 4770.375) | 11.83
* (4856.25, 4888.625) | 9.997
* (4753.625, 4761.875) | 9.475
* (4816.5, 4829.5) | 11.59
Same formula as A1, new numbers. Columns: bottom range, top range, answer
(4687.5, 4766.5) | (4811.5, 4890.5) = 1.05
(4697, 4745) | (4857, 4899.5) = 1.02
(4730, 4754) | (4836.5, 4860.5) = 1.03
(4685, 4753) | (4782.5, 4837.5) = 1.12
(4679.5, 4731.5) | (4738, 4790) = 1.04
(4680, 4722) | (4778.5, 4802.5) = 1.10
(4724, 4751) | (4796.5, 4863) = 1.10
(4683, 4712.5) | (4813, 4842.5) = 1.14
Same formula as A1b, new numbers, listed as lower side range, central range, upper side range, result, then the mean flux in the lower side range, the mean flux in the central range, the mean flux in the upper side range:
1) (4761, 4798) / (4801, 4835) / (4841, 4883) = -0.11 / 9.57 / 10.3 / 8.96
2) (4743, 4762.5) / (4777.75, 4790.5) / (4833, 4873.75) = -0.03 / 9.52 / 9.69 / 9.1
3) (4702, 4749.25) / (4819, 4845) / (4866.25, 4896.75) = -0.10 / 9.38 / 9.92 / 8.91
